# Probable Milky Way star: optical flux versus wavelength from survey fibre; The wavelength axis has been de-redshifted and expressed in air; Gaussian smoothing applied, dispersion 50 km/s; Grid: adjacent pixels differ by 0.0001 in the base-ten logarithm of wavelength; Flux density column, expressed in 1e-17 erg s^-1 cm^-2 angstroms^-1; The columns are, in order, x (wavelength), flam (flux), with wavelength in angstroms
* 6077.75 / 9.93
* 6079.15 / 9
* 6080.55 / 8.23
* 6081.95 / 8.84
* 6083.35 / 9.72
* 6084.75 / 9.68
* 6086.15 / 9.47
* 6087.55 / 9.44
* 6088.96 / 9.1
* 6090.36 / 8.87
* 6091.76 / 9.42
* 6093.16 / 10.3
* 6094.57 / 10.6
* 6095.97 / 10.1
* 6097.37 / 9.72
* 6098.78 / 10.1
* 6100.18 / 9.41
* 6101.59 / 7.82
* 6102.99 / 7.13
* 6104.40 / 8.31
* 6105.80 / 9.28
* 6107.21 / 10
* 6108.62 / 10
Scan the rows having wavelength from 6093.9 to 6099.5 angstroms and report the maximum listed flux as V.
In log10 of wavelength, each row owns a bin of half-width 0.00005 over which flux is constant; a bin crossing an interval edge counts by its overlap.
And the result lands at 10.6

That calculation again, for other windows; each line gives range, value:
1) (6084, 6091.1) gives 9.68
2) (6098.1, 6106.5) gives 10.1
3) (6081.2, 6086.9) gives 9.72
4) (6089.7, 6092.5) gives 9.42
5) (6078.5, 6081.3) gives 9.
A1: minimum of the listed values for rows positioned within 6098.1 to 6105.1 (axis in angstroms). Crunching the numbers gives 7.13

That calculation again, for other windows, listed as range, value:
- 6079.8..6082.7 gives 8.23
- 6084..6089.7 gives 9.1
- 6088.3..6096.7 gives 8.87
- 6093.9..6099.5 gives 9.72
